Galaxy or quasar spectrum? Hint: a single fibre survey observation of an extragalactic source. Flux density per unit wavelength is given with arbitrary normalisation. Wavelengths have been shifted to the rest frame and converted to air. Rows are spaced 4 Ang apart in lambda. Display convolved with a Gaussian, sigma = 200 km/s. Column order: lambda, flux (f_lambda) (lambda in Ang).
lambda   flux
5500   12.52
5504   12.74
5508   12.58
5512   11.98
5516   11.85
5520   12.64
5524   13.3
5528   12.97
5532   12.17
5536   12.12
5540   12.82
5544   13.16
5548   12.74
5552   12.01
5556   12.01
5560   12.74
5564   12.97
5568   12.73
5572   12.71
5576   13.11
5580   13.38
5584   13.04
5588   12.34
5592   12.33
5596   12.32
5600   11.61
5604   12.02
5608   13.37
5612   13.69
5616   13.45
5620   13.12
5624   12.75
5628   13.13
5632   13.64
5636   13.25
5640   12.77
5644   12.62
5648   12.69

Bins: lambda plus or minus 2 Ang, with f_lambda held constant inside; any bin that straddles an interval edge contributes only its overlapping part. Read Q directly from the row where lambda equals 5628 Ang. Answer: 13.13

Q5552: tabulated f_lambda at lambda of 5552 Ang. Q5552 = 12.01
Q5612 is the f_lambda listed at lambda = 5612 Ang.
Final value 13.69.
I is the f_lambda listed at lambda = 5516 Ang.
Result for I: 11.85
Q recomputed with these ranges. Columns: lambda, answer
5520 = 12.64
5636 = 13.25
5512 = 11.98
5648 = 12.69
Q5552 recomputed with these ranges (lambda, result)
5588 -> 12.34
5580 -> 13.38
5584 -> 13.04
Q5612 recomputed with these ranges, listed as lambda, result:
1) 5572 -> 12.71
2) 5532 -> 12.17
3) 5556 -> 12.01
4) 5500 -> 12.52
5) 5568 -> 12.73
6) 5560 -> 12.74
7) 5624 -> 12.75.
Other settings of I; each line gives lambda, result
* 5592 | 12.33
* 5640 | 12.77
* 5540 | 12.82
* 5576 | 13.11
